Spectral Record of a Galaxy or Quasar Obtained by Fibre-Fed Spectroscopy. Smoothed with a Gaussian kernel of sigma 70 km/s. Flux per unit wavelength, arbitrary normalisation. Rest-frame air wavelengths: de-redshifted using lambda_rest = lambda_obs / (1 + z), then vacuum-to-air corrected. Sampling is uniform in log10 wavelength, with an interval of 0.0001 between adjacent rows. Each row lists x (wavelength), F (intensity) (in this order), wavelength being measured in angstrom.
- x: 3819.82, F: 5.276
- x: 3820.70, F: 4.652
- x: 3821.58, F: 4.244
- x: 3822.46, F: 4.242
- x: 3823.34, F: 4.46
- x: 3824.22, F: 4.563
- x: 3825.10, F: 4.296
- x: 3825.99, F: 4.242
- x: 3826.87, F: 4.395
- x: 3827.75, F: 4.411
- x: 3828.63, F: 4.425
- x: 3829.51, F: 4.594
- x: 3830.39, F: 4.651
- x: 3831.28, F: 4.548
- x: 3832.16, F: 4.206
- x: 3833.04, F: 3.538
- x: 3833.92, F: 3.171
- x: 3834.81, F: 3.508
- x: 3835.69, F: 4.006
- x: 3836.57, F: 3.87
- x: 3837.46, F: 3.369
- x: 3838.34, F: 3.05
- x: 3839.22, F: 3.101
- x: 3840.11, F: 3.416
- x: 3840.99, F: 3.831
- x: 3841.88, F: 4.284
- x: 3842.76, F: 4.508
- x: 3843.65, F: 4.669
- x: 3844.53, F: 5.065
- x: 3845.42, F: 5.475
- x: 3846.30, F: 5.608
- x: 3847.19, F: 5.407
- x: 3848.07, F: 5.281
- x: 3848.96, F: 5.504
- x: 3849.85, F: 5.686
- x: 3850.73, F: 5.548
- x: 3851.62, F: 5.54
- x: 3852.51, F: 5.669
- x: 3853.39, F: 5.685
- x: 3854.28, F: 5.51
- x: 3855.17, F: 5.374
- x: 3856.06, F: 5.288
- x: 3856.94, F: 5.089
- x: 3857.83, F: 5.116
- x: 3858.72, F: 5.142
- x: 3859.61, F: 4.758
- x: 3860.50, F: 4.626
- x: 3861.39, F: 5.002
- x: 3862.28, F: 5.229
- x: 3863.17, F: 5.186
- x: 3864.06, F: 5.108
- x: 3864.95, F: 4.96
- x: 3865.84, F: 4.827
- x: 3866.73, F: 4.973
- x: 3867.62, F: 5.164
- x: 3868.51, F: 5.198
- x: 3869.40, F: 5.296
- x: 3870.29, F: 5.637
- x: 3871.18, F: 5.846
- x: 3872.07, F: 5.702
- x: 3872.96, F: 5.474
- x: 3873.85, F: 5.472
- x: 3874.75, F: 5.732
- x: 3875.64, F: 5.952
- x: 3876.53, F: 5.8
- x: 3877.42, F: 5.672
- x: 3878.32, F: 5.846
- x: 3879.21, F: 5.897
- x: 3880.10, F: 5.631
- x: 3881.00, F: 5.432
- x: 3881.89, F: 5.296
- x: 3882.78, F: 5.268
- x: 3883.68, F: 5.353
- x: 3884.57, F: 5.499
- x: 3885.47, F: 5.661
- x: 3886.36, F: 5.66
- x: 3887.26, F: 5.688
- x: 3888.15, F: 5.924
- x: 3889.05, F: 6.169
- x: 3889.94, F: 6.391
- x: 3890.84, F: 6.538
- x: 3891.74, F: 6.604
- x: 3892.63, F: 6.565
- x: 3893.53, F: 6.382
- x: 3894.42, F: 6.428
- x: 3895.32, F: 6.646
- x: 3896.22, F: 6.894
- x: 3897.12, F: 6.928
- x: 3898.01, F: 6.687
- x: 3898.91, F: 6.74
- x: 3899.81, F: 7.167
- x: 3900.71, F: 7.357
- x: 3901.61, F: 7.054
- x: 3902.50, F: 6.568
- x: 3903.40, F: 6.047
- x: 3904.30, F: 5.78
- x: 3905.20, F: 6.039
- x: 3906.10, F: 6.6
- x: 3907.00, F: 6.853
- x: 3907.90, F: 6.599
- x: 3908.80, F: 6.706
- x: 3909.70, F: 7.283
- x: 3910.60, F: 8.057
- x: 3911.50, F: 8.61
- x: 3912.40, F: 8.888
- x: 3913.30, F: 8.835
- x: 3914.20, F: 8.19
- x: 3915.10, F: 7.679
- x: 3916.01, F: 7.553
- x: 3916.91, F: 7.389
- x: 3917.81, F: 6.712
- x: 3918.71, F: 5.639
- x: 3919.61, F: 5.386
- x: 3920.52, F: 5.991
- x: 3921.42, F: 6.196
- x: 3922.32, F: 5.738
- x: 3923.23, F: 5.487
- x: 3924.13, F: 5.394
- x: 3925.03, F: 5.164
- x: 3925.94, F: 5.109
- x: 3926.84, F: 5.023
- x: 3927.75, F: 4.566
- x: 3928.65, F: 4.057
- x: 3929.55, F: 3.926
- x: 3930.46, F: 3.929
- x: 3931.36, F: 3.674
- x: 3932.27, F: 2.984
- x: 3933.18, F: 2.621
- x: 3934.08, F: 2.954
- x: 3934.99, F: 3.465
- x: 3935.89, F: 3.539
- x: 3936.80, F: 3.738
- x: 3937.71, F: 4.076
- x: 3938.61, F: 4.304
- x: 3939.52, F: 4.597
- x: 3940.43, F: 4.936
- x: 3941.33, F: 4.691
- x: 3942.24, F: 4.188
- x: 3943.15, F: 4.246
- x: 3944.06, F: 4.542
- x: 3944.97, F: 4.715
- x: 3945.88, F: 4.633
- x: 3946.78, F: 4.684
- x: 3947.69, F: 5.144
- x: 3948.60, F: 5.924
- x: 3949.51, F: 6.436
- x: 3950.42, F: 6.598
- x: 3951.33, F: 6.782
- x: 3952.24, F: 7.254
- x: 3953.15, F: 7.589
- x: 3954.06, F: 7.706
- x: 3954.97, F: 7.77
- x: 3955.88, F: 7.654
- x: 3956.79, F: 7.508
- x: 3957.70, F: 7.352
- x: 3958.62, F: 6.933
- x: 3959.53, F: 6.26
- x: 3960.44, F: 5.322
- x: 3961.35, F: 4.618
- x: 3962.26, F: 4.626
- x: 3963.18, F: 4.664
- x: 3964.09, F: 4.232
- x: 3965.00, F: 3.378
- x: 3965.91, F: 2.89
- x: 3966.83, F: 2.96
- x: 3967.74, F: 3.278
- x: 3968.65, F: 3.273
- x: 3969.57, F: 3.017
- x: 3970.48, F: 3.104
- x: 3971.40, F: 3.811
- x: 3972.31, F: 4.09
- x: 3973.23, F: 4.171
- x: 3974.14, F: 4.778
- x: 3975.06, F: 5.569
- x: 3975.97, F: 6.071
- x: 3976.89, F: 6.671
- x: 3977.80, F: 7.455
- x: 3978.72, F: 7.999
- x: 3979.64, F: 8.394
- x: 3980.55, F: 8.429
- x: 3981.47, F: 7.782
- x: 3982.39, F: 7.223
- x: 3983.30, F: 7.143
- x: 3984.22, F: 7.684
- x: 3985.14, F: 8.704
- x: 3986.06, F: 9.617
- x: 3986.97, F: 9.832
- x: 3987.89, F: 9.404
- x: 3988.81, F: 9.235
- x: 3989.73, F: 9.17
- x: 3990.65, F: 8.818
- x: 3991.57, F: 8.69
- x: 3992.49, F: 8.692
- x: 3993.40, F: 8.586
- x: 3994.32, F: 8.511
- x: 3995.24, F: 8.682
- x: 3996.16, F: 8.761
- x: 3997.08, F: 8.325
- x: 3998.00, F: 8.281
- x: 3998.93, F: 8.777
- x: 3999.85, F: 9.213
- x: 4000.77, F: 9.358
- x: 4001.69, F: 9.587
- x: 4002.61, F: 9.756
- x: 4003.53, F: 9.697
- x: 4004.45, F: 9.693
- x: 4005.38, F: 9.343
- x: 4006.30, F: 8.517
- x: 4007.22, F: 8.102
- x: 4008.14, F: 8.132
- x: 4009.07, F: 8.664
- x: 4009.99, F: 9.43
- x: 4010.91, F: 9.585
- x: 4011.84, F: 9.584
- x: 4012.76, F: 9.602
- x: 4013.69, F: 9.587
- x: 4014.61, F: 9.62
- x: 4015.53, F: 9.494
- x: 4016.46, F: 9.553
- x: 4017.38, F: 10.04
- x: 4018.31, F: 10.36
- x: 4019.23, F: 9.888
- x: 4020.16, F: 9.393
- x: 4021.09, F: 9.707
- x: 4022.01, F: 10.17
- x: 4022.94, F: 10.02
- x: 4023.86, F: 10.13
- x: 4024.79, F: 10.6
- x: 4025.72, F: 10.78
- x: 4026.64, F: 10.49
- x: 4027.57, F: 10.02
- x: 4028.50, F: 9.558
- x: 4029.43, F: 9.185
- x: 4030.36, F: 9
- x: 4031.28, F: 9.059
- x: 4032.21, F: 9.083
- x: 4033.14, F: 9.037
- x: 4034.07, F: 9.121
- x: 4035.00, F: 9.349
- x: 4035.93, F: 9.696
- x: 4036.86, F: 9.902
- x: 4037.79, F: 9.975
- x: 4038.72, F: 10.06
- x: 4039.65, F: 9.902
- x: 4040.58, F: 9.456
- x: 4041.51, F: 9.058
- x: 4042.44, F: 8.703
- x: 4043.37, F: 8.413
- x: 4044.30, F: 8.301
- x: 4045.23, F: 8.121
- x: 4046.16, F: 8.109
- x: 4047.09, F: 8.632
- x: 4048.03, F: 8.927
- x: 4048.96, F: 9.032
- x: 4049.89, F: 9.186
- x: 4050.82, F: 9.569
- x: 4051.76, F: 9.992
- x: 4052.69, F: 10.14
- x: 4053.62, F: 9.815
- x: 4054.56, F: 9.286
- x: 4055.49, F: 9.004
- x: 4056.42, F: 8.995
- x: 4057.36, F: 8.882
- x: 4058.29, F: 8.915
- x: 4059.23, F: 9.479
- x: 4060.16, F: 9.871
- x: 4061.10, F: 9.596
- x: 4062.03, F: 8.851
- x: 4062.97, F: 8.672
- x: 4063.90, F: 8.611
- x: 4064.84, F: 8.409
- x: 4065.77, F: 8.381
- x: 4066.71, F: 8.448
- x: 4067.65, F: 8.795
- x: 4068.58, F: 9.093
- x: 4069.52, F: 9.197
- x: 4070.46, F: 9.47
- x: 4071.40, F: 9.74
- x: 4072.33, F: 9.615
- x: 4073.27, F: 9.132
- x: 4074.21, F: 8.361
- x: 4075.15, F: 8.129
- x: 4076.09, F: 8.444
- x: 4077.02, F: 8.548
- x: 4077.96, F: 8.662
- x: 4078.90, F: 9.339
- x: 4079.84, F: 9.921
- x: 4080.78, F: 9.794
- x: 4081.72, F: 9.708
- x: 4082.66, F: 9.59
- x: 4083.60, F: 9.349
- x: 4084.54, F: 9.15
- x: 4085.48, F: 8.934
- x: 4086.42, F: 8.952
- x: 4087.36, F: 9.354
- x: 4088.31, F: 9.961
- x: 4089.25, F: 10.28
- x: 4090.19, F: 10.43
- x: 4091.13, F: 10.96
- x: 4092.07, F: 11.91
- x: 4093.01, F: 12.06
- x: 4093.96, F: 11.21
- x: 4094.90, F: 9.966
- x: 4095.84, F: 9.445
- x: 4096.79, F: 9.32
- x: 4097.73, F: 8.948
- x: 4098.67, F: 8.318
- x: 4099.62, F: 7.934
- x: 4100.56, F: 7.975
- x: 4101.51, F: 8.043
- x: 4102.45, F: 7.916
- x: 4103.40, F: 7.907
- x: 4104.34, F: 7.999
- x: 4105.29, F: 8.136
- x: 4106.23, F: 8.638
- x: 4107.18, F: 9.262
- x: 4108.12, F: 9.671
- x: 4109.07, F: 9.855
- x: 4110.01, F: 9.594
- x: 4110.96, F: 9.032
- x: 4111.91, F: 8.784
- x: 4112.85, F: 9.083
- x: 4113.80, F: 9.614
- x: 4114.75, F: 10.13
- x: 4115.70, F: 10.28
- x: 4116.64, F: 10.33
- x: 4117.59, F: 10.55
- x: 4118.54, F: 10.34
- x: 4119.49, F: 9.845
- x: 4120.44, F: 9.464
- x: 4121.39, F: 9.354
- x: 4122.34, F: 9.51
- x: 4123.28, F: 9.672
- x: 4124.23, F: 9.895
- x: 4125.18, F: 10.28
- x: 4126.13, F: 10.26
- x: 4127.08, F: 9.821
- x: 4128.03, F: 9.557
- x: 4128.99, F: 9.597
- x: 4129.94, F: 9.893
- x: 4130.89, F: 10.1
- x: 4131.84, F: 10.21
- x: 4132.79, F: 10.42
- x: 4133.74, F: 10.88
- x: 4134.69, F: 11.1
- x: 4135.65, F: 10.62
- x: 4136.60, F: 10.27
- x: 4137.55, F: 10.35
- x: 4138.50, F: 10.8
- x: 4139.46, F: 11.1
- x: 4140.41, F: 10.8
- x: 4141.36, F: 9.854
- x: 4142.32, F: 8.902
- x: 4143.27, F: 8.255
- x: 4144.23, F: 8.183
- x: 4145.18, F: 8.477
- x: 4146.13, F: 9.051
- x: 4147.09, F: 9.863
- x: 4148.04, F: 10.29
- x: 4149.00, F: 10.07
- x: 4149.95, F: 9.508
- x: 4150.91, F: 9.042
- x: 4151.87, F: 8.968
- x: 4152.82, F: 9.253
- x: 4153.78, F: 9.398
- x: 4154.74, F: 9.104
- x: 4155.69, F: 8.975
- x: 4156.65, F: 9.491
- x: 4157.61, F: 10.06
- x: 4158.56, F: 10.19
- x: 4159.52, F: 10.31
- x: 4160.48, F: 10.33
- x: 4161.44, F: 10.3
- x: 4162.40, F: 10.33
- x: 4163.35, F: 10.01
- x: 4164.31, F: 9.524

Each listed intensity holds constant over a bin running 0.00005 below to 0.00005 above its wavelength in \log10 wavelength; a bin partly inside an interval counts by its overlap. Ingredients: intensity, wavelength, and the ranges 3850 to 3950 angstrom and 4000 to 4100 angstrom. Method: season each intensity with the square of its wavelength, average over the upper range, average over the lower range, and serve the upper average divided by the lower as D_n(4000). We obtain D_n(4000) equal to 1.80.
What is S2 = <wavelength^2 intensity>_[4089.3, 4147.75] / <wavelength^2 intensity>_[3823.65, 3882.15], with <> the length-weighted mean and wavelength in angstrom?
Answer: 2.25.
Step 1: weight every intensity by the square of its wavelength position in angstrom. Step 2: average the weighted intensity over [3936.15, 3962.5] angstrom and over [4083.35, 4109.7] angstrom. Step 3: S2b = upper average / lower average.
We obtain 1.77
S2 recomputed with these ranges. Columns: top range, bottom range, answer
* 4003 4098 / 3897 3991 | 1.66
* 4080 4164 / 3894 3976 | 1.91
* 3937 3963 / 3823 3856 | 1.33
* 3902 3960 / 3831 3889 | 1.19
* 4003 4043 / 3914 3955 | 1.90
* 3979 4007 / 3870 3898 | 1.56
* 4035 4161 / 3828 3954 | 1.92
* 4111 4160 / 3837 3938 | 1.98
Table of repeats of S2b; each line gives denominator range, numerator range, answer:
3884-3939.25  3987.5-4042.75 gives 1.67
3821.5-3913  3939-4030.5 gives 1.46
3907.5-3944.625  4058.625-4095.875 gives 1.88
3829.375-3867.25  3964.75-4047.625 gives 1.92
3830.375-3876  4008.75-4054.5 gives 2.13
